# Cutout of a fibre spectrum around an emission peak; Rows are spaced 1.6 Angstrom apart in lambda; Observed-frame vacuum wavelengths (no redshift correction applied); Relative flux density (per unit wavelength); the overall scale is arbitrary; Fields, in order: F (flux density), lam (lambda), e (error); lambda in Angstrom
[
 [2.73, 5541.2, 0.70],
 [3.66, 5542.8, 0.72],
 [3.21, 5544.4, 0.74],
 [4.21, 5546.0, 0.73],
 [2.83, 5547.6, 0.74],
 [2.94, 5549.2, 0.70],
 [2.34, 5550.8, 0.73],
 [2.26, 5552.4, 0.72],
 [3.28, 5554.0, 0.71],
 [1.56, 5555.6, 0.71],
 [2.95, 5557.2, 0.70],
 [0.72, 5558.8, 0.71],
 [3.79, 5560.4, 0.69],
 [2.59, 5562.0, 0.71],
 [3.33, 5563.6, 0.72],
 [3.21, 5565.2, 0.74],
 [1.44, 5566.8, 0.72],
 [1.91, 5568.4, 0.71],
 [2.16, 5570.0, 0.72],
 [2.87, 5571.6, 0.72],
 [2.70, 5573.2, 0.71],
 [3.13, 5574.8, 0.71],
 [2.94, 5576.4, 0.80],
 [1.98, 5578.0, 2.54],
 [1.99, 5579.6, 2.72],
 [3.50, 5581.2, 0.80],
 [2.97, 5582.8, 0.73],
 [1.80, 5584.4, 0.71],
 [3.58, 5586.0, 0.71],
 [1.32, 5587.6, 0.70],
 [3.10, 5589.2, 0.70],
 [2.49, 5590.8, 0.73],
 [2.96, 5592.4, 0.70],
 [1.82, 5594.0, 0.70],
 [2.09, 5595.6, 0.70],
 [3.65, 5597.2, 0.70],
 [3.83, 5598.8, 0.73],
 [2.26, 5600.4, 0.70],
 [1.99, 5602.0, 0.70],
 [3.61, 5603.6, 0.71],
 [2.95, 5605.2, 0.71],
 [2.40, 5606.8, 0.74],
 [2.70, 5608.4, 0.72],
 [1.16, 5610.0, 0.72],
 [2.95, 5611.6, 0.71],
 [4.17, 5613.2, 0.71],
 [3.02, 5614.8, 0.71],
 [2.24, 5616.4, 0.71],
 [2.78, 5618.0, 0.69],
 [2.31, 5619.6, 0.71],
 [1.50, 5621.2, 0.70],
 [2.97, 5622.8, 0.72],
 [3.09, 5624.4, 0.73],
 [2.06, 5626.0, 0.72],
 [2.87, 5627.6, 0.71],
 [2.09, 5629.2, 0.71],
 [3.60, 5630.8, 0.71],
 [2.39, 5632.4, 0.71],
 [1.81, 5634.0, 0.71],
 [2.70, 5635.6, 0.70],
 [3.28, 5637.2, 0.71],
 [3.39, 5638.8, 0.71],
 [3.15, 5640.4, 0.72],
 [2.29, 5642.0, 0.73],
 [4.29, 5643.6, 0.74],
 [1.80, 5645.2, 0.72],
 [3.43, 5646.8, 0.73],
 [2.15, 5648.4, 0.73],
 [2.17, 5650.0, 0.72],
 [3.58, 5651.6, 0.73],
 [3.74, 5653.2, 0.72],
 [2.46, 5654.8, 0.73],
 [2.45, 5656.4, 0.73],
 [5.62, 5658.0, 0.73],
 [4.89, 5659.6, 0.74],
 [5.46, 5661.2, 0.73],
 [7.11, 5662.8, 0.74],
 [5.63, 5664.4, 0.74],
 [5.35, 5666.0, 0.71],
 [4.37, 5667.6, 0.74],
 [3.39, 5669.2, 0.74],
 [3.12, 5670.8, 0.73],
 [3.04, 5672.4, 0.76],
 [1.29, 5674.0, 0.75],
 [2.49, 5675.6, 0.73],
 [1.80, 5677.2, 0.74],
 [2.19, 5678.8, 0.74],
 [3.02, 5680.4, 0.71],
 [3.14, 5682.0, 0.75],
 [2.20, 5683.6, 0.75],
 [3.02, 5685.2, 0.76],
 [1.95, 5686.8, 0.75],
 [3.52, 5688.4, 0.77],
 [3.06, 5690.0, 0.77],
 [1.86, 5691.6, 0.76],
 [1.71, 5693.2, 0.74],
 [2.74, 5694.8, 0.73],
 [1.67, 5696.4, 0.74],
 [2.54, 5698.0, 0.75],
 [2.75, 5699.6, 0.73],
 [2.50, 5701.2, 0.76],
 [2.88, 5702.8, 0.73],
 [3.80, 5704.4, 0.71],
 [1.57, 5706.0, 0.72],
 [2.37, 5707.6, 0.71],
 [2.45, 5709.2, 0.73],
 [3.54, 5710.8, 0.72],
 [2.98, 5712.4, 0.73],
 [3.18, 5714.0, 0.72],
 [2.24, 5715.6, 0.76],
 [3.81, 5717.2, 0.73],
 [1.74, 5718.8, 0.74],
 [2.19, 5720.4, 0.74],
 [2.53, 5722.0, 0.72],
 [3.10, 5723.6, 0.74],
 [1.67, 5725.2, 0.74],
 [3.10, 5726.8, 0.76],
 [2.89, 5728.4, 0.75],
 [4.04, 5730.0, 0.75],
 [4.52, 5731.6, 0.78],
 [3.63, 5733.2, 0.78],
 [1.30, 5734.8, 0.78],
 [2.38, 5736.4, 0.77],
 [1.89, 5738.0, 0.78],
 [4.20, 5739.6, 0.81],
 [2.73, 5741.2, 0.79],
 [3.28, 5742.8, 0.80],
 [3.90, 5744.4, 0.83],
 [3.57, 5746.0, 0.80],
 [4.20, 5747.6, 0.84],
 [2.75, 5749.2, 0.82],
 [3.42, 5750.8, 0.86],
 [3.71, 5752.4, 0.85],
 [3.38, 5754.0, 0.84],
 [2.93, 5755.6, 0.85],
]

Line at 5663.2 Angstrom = [O II]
